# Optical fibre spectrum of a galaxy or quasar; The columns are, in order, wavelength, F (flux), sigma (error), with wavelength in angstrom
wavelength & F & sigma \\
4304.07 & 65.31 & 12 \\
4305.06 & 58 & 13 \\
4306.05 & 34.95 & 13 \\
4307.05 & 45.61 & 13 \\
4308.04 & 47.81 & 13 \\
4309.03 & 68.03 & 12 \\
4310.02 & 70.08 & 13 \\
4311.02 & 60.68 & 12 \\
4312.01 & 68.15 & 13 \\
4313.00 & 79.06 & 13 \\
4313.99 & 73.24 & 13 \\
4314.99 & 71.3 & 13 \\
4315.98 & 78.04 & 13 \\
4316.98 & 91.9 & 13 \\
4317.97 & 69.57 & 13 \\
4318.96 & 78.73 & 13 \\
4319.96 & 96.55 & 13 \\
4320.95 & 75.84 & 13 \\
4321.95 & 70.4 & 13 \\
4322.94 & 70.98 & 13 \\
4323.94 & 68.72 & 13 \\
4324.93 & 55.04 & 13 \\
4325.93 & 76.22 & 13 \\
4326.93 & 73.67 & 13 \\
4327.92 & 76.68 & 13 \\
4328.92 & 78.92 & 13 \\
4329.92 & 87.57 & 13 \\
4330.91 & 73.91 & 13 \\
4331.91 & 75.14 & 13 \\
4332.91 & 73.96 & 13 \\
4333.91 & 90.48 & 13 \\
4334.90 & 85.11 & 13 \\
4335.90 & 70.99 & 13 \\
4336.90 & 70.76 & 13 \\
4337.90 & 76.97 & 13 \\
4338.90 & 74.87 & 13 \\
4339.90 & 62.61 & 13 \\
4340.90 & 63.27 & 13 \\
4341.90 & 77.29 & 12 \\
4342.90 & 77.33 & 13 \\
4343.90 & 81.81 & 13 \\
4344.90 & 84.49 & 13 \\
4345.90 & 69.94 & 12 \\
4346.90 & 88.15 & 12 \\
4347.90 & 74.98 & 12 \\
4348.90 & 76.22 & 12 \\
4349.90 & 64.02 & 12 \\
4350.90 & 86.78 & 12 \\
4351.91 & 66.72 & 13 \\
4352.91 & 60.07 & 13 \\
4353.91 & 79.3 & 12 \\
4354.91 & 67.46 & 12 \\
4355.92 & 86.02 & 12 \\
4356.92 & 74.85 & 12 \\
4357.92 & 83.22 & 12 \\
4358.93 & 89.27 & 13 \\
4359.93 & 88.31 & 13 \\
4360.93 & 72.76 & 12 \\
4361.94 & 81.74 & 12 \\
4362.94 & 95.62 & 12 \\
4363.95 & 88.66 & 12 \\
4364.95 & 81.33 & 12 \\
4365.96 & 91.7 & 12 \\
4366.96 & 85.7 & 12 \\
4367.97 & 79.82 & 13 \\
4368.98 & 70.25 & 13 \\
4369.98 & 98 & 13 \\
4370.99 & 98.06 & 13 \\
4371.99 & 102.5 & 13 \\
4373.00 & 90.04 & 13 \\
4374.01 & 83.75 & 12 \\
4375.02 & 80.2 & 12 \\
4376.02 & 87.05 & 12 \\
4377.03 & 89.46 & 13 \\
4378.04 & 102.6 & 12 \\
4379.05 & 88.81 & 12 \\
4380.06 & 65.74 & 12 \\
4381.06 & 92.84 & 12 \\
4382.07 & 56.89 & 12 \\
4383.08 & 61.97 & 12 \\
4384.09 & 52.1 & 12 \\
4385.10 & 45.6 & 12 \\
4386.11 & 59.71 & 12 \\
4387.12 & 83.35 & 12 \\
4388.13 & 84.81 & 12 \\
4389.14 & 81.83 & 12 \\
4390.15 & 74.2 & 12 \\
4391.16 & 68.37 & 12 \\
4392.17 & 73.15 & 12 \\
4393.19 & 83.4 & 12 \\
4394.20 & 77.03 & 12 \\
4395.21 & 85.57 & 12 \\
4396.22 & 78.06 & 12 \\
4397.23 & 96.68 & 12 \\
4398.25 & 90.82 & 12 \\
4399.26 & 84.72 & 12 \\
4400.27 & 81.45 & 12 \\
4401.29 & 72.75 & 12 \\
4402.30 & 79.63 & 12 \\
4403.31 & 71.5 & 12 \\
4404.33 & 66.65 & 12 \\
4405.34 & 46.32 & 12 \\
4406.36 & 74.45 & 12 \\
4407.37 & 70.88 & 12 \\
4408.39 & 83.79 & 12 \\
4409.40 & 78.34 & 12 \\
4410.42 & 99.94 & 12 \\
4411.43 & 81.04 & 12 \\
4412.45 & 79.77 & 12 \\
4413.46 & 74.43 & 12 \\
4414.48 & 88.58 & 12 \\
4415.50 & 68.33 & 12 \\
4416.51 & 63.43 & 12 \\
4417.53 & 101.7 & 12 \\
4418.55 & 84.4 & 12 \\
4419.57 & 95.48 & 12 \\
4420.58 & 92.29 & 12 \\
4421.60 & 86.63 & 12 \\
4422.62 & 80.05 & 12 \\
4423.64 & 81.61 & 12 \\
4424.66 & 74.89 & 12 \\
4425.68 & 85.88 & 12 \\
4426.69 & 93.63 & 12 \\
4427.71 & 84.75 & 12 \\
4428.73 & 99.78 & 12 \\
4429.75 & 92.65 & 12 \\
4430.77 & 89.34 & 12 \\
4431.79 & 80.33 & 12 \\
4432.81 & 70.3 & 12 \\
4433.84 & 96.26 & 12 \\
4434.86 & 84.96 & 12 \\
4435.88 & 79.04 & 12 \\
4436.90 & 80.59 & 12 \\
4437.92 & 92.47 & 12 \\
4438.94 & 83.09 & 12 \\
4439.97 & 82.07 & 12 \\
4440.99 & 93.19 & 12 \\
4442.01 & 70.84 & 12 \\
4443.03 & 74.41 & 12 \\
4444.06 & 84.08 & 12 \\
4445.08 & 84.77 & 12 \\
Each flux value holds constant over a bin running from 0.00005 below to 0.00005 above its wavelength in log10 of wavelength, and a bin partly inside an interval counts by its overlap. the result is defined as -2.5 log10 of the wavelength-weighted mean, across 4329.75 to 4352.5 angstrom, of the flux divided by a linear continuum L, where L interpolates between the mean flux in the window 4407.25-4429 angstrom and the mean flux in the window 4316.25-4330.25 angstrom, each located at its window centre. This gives 0.03 mag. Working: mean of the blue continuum 76.4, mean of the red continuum 84.2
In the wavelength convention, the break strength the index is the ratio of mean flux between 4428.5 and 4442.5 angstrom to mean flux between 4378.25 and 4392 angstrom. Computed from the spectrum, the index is 1.19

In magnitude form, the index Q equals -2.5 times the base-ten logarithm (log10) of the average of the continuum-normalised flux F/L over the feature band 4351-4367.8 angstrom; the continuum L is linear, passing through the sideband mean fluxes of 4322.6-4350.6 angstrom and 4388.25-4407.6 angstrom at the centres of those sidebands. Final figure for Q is -0.07 mag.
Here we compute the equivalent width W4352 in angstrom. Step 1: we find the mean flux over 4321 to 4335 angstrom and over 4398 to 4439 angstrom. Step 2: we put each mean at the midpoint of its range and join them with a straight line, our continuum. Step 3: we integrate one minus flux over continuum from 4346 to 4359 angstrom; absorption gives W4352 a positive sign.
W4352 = 0.2 angstrom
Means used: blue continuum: 75.2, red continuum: 82.1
